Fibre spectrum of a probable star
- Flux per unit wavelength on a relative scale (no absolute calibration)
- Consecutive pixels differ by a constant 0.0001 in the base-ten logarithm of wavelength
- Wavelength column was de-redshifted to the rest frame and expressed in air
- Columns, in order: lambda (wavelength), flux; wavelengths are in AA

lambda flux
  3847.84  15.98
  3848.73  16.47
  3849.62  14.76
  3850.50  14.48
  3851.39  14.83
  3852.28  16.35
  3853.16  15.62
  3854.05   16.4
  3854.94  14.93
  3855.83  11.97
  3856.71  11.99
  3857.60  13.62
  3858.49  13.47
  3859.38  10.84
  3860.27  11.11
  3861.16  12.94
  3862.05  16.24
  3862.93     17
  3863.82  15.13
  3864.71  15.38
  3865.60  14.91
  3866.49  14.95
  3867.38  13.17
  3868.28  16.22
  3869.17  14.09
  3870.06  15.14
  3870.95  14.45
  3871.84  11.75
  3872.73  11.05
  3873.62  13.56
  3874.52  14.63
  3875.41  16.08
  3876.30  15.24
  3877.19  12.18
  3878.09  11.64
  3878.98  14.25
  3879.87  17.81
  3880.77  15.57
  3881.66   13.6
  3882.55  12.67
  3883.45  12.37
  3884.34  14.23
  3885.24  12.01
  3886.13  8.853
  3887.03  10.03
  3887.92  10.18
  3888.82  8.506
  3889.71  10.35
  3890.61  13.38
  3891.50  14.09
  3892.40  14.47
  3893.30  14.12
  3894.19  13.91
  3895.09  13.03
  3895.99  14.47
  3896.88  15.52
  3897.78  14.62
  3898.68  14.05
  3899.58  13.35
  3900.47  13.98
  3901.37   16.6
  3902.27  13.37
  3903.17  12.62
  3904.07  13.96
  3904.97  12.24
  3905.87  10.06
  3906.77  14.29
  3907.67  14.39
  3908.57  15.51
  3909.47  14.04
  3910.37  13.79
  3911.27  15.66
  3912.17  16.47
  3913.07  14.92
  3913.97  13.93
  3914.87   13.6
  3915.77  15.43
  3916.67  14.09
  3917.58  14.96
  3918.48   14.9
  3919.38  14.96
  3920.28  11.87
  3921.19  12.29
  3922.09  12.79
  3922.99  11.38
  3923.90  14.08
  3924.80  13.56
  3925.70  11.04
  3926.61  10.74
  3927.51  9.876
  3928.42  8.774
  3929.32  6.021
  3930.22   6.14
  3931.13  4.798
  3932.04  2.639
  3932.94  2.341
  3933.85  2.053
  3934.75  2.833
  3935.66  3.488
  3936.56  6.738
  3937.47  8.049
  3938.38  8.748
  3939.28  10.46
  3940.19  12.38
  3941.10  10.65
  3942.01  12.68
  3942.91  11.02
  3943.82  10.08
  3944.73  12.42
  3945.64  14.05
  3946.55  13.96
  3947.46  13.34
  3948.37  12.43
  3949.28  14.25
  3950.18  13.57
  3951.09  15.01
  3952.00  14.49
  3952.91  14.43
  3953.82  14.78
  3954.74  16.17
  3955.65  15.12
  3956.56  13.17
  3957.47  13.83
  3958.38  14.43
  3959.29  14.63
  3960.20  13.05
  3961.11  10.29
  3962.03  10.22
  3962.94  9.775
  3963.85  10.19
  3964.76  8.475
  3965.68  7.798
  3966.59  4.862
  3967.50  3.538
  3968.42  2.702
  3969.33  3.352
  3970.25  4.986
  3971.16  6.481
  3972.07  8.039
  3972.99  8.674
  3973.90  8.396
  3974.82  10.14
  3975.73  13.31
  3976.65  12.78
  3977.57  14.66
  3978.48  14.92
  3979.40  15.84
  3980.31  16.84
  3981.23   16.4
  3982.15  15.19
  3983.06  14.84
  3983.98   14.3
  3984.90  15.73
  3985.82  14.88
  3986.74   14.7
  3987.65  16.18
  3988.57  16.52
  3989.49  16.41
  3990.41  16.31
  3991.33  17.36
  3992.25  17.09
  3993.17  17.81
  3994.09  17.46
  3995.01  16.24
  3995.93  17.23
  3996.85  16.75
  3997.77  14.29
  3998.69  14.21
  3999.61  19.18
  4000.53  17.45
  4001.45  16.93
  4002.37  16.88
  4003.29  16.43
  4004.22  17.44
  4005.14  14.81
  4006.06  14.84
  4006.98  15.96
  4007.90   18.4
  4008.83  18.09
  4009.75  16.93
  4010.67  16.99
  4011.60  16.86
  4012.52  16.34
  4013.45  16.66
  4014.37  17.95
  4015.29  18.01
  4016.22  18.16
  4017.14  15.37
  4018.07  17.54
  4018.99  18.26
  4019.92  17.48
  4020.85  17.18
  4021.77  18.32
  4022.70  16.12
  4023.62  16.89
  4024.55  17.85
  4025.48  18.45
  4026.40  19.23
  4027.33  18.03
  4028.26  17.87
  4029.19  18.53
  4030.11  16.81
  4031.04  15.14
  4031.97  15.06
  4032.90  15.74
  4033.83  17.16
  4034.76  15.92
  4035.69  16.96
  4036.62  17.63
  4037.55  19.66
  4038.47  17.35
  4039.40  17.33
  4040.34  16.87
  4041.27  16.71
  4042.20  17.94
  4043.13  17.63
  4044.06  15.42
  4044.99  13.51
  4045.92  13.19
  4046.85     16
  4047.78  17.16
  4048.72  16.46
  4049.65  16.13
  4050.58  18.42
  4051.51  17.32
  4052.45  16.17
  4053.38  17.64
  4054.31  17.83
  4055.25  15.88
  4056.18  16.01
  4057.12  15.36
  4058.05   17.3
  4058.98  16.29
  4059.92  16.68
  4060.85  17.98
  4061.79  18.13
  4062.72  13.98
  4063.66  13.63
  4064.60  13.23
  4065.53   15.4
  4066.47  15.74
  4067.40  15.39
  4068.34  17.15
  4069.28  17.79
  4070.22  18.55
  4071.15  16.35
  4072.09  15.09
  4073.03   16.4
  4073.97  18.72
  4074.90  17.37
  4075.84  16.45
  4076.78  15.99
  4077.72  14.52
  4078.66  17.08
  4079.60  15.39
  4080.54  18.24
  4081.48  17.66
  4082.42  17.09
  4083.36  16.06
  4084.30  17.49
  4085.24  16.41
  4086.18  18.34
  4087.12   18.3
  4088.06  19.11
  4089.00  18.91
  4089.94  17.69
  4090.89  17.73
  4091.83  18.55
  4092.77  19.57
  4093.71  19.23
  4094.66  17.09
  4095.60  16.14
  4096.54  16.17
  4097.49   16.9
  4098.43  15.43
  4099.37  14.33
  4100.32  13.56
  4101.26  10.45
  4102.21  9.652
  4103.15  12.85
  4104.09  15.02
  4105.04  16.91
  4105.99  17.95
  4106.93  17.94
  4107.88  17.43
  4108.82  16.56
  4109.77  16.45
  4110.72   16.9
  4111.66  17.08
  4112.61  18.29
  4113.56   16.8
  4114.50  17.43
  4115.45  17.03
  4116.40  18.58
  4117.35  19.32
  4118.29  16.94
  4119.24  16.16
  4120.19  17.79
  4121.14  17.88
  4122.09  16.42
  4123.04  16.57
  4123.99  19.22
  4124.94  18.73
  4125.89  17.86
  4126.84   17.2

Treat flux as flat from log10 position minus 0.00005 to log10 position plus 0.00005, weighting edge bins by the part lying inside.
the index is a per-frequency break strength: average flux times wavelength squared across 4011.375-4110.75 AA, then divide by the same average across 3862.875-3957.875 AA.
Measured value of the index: 1.4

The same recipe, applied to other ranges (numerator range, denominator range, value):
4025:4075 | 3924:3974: 1.79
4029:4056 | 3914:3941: 1.81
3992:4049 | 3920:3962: 1.62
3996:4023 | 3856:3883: 1.30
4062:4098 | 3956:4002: 1.36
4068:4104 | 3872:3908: 1.38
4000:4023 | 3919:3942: 2.02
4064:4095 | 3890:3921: 1.32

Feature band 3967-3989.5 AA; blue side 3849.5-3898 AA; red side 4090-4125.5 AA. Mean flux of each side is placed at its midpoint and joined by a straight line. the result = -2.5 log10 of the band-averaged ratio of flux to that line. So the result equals 0.26 mag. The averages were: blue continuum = 13.7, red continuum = 16.7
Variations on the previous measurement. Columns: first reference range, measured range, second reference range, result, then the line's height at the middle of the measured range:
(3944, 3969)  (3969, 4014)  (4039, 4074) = -0.110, 13.4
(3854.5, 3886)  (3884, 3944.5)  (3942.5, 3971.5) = 0.081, 12.5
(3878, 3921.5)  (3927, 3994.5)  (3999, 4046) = 0.330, 15.3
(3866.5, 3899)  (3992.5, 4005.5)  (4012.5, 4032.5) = 0.000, 16.7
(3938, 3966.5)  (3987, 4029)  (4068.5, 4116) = -0.207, 14.1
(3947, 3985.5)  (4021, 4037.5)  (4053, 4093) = -0.167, 14.8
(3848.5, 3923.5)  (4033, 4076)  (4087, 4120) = -0.034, 16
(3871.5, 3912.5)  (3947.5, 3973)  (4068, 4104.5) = 0.325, 14.5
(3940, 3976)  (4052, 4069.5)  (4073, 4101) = -0.025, 15.8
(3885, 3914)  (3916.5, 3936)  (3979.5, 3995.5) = 0.453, 14.2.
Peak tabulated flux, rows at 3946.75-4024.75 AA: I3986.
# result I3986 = 19.18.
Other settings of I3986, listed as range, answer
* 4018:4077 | 19.66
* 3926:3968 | 16.17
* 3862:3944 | 17.81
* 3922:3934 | 14.08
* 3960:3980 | 15.84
